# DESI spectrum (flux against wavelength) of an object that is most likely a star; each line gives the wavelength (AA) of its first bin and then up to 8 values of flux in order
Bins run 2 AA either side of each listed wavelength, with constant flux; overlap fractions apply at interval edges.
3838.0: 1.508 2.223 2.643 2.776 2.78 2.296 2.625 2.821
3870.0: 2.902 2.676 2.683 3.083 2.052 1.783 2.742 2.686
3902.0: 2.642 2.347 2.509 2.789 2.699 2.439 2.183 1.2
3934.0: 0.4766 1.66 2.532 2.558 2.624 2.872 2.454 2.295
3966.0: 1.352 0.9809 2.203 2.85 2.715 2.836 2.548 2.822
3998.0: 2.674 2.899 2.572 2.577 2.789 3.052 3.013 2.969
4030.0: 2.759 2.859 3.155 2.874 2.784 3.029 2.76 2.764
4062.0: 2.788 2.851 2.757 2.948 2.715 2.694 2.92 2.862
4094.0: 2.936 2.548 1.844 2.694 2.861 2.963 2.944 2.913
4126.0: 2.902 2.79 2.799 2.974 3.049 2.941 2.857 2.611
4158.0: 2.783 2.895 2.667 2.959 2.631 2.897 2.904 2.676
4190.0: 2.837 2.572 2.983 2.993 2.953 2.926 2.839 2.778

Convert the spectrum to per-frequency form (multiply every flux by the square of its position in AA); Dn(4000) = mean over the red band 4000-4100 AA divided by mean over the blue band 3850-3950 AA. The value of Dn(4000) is 1.28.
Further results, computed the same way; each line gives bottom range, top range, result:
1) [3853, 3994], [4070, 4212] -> 1.32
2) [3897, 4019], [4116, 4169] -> 1.32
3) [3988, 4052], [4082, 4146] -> 1.03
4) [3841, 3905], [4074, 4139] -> 1.20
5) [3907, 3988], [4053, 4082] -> 1.34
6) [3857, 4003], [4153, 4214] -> 1.34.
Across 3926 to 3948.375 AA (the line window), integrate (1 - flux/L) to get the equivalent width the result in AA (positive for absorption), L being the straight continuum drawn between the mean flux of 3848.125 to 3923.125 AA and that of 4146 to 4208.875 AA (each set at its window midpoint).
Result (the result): 7.6 AA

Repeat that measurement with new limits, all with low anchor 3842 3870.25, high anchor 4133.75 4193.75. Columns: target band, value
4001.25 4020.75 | -0.3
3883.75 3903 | 2.1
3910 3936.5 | 6.7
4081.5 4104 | 1.2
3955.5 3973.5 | 5.8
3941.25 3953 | 0.4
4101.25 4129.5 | 0.2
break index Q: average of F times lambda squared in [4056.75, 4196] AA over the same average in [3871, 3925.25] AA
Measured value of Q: 1.23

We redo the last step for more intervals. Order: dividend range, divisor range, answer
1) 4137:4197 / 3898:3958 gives 1.39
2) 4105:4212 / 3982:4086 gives 1.07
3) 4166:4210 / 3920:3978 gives 1.58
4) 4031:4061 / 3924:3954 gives 1.55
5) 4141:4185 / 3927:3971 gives 1.62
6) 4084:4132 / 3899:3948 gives 1.39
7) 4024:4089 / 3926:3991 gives 1.40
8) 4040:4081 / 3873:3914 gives 1.21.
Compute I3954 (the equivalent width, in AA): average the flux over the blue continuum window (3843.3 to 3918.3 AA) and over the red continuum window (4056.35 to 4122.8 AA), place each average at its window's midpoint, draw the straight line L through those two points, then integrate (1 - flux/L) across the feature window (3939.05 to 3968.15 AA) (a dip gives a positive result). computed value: 3.3 AA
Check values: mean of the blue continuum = 2.6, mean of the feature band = 2.35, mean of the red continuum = 2.76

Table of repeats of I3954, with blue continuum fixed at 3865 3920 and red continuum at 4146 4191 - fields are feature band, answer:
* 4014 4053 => -3.3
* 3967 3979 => 3.5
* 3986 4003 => -0.4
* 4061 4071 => -0.3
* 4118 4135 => -0.6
